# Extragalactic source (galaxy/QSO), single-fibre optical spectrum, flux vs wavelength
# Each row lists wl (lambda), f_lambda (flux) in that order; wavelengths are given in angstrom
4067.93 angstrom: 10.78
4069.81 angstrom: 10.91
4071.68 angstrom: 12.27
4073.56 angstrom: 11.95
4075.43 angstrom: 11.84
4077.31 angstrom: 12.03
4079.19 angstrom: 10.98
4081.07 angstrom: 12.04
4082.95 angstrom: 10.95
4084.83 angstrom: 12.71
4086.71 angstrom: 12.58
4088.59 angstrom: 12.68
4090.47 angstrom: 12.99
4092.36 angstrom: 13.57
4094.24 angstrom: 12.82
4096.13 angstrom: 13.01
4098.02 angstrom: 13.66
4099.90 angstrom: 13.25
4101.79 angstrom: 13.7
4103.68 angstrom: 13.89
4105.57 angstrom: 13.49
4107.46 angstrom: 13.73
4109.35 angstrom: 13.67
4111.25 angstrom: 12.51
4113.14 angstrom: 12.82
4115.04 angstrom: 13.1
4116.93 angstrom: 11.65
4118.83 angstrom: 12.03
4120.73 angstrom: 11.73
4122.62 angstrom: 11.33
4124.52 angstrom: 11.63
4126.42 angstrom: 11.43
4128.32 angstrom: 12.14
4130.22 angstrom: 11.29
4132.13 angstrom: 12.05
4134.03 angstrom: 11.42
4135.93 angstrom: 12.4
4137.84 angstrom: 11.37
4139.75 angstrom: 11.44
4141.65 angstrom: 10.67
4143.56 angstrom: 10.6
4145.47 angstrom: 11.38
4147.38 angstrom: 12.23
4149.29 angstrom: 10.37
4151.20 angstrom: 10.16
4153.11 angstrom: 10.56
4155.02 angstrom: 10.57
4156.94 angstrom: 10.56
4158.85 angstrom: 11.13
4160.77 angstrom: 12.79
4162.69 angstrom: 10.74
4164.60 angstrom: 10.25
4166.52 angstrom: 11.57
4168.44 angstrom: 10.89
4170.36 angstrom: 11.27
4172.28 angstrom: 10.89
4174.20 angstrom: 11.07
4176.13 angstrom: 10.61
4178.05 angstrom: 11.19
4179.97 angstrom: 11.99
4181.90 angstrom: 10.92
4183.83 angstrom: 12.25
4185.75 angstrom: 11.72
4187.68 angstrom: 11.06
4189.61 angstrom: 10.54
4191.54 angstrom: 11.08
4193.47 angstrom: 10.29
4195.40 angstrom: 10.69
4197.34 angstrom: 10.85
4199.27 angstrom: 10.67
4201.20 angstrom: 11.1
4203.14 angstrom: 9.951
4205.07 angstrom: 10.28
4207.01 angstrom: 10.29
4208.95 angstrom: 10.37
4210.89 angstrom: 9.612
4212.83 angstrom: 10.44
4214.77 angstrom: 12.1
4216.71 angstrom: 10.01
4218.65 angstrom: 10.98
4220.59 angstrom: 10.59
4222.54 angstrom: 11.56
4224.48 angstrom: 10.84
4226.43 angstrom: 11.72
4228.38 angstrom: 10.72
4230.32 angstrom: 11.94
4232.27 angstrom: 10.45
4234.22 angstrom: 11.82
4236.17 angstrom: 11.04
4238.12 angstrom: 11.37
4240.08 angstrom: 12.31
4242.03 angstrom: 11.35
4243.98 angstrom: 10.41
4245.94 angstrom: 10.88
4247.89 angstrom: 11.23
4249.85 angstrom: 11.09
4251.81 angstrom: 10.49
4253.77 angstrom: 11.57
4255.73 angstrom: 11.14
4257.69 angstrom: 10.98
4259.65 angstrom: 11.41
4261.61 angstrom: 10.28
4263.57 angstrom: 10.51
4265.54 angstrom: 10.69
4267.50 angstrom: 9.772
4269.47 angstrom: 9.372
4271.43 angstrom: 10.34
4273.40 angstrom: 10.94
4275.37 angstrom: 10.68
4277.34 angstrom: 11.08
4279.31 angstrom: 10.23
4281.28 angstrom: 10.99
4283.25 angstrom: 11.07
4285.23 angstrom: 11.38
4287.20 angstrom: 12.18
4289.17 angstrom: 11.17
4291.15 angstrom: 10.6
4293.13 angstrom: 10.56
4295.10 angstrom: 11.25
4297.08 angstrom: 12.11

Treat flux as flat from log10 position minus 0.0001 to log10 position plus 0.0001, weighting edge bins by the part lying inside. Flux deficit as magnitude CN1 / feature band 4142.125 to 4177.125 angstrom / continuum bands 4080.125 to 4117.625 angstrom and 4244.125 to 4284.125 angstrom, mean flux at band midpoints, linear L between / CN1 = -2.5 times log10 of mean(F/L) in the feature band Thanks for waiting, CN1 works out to 0.11 mag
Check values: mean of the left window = 13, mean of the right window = 10.7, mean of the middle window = 11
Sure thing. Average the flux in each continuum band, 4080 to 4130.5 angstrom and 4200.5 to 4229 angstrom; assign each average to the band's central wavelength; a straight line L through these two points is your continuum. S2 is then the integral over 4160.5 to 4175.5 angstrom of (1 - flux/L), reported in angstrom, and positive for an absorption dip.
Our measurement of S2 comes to 0.6 angstrom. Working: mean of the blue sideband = 12.6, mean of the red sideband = 10.7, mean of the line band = 11.1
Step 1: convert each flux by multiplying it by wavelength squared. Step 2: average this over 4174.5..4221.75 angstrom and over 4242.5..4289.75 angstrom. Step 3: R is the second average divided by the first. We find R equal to 1.03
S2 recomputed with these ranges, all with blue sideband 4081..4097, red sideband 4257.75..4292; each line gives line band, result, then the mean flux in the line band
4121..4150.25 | 1.69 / 11.5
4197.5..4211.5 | 1.33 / 10.4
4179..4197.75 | 0.77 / 11.1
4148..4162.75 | 1.30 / 10.9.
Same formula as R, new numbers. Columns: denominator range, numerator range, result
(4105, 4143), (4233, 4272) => 0.96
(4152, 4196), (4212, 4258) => 1.03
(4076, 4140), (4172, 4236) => 0.92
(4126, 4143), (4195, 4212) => 0.93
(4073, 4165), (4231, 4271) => 0.97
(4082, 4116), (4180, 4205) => 0.88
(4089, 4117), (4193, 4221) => 0.84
